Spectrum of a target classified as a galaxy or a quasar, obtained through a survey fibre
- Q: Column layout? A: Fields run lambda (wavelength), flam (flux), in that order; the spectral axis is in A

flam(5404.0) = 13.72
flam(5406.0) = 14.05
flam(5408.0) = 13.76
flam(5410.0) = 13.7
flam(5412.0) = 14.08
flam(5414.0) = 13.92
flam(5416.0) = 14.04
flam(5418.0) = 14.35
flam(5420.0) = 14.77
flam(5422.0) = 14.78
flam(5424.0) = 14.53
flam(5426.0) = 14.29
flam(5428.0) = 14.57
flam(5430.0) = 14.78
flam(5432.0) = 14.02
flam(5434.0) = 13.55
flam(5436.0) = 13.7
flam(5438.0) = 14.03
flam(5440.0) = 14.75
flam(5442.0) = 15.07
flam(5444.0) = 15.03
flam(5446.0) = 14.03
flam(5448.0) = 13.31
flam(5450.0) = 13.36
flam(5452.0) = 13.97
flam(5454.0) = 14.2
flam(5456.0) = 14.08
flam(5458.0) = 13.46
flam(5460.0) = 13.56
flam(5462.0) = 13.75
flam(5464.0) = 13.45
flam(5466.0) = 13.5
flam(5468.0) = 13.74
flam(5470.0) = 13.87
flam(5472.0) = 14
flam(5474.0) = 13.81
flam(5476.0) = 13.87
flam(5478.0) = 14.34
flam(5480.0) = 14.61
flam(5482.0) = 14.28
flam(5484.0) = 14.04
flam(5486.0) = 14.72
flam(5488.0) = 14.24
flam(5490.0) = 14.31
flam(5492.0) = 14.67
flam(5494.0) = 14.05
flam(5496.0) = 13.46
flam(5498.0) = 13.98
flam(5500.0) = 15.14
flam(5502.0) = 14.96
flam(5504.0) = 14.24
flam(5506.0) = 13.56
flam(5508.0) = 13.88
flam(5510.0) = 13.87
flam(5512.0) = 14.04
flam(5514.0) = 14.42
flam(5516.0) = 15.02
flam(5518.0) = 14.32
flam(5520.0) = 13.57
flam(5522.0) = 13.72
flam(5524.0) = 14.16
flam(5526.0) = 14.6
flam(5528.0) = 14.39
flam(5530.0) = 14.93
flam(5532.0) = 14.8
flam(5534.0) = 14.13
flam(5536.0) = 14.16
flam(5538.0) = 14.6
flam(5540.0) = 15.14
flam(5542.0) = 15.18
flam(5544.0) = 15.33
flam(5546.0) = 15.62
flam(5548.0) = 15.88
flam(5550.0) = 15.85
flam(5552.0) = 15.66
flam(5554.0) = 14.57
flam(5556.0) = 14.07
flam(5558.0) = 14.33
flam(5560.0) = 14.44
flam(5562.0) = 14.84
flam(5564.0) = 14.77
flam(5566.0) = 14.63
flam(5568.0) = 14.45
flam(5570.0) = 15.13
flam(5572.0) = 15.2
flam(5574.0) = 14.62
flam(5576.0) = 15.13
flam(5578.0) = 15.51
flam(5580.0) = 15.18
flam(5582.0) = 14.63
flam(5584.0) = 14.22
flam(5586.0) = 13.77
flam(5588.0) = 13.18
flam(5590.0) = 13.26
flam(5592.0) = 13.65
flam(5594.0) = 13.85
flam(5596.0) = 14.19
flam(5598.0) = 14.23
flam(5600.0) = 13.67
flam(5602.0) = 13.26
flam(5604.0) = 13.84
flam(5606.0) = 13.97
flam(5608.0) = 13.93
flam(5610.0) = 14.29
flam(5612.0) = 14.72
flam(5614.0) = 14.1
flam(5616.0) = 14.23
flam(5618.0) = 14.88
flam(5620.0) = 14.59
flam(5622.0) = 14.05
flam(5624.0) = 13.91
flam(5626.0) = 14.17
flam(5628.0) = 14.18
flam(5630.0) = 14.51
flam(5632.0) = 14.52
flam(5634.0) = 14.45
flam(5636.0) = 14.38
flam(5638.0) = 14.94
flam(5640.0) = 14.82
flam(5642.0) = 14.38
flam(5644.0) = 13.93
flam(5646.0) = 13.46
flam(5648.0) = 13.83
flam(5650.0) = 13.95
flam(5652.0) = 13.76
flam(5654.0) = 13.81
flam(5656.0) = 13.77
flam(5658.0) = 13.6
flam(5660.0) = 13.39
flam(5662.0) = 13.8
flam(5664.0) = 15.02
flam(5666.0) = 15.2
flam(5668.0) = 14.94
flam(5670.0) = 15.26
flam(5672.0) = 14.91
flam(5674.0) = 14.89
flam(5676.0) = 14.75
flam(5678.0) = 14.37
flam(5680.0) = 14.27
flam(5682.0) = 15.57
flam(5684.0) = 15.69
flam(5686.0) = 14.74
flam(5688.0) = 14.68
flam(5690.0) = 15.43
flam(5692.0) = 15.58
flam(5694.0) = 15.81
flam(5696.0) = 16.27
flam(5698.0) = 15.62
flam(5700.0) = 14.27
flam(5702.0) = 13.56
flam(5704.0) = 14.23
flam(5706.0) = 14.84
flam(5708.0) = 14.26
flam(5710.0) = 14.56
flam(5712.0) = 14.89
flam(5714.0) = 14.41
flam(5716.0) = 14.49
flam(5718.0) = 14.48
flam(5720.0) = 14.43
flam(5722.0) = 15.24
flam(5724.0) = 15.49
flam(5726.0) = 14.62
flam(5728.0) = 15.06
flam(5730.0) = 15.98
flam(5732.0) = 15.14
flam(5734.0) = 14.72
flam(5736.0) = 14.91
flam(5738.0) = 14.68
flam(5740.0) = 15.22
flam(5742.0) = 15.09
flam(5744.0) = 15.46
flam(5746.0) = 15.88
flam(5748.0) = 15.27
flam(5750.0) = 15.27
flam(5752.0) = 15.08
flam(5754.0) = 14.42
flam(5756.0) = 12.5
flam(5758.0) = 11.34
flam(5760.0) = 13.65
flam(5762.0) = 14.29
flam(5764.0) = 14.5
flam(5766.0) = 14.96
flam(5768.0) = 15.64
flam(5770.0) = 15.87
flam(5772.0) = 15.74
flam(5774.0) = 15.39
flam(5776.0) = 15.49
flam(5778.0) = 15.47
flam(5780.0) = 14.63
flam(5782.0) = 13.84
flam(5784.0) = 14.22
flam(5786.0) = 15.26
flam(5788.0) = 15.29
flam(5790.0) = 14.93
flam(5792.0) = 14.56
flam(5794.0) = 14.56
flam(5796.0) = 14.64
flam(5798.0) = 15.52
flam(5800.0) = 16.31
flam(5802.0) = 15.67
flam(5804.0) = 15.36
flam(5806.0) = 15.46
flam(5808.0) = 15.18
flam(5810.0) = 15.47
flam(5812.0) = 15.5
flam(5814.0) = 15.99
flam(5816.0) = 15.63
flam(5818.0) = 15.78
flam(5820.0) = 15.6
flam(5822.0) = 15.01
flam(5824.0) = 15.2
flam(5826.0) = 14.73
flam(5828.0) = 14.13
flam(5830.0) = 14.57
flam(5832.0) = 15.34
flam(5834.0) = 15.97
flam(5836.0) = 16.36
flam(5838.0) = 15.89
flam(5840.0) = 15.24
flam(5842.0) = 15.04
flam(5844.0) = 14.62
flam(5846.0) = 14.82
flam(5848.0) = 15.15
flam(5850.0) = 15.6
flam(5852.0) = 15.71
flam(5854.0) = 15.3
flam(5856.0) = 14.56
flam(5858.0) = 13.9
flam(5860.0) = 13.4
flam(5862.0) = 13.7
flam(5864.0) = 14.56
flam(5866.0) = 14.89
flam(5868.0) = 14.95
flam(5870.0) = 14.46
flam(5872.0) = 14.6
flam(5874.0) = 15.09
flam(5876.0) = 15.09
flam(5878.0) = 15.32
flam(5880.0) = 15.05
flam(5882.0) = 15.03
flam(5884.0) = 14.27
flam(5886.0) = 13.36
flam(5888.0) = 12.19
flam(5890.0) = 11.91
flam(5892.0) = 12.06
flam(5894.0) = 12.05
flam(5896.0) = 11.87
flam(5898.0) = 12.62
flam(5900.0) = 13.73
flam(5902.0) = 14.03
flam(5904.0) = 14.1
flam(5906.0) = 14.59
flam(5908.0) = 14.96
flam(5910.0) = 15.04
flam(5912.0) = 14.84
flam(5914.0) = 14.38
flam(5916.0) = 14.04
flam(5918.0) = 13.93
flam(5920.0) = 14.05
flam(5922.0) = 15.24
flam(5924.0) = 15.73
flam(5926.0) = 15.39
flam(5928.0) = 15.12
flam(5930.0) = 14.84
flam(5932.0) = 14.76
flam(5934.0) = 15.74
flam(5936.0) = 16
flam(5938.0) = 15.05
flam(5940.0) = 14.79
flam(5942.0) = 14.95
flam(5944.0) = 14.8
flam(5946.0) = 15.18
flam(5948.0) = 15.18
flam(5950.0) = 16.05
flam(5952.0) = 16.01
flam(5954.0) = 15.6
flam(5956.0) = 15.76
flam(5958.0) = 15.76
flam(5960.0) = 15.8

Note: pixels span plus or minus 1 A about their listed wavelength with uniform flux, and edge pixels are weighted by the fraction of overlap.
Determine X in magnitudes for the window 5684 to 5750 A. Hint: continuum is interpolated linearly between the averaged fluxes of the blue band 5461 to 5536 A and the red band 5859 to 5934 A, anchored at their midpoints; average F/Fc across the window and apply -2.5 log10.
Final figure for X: -0.06 mag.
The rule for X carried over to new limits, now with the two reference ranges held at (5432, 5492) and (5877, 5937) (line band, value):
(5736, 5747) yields -0.08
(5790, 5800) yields -0.06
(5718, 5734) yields -0.07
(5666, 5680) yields -0.05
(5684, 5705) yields -0.07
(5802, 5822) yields -0.10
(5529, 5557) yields -0.07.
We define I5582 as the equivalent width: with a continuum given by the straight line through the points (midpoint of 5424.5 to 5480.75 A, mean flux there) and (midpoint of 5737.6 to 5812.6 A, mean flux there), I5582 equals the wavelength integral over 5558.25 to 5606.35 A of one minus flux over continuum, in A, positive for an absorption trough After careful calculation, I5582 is 0.2 A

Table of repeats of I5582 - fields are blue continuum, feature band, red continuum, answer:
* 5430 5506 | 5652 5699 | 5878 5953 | -1.9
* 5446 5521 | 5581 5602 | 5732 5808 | 0.8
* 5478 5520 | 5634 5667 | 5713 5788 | 1.1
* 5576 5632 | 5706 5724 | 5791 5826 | 0.2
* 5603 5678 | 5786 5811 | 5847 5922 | -1.8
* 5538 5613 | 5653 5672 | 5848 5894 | 0.2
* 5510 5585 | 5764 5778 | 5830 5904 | -0.9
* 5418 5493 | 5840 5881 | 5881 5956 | -1.1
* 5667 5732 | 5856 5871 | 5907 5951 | 0.7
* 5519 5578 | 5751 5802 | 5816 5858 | 1.3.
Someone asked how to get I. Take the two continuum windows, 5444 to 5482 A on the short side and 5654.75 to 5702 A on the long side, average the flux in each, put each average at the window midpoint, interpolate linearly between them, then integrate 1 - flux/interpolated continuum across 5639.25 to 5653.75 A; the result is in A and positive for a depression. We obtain 0.68 A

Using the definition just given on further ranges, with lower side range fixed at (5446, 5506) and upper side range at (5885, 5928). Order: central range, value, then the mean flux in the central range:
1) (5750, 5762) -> 0.2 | 13.6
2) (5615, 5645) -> -0.9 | 14.4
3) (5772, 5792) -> -1.5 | 15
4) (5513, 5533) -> -0.6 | 14.4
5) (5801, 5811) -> -1.1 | 15.4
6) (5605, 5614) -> -0.2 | 14.2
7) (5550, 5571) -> -1.1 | 14.7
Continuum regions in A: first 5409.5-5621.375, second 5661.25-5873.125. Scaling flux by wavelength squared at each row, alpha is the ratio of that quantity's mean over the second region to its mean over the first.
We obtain 1.1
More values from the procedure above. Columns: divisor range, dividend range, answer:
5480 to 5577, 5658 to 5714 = 1.08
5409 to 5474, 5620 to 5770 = 1.14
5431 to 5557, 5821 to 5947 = 1.17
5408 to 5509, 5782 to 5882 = 1.22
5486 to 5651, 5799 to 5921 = 1.13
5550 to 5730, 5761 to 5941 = 1.10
